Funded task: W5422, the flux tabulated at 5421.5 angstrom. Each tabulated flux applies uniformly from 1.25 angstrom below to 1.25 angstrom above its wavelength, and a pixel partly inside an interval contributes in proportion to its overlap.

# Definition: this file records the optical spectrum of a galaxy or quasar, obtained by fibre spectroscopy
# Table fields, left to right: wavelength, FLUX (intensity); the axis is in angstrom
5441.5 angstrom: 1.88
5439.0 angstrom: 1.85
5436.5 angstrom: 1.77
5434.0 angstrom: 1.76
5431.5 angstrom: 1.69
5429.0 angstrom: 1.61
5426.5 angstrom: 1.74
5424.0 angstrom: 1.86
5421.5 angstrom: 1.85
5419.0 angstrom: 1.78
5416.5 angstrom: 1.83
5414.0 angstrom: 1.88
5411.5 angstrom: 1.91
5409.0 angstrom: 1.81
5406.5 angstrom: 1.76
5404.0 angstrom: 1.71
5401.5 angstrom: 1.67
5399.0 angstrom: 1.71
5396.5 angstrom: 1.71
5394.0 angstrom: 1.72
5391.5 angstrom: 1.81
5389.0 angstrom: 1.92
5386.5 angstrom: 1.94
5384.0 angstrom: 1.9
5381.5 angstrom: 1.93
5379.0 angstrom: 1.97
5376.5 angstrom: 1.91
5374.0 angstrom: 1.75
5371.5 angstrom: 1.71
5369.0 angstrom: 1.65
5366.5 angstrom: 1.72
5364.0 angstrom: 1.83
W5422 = 1.85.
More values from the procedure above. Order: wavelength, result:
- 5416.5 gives 1.83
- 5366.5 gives 1.72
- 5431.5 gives 1.69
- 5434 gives 1.76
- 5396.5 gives 1.71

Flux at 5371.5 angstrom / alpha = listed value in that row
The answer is 1.71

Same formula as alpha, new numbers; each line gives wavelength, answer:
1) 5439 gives 1.85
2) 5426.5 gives 1.74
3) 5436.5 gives 1.77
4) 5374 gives 1.75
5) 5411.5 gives 1.91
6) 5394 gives 1.72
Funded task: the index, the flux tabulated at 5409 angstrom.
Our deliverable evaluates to 1.81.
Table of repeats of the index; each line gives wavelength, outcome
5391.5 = 1.81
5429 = 1.61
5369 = 1.65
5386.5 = 1.94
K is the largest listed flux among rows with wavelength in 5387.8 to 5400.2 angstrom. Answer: 1.92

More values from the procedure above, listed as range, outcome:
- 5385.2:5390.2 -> 1.94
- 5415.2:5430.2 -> 1.86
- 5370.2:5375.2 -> 1.75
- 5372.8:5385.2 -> 1.97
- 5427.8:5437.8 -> 1.77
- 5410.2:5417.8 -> 1.91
